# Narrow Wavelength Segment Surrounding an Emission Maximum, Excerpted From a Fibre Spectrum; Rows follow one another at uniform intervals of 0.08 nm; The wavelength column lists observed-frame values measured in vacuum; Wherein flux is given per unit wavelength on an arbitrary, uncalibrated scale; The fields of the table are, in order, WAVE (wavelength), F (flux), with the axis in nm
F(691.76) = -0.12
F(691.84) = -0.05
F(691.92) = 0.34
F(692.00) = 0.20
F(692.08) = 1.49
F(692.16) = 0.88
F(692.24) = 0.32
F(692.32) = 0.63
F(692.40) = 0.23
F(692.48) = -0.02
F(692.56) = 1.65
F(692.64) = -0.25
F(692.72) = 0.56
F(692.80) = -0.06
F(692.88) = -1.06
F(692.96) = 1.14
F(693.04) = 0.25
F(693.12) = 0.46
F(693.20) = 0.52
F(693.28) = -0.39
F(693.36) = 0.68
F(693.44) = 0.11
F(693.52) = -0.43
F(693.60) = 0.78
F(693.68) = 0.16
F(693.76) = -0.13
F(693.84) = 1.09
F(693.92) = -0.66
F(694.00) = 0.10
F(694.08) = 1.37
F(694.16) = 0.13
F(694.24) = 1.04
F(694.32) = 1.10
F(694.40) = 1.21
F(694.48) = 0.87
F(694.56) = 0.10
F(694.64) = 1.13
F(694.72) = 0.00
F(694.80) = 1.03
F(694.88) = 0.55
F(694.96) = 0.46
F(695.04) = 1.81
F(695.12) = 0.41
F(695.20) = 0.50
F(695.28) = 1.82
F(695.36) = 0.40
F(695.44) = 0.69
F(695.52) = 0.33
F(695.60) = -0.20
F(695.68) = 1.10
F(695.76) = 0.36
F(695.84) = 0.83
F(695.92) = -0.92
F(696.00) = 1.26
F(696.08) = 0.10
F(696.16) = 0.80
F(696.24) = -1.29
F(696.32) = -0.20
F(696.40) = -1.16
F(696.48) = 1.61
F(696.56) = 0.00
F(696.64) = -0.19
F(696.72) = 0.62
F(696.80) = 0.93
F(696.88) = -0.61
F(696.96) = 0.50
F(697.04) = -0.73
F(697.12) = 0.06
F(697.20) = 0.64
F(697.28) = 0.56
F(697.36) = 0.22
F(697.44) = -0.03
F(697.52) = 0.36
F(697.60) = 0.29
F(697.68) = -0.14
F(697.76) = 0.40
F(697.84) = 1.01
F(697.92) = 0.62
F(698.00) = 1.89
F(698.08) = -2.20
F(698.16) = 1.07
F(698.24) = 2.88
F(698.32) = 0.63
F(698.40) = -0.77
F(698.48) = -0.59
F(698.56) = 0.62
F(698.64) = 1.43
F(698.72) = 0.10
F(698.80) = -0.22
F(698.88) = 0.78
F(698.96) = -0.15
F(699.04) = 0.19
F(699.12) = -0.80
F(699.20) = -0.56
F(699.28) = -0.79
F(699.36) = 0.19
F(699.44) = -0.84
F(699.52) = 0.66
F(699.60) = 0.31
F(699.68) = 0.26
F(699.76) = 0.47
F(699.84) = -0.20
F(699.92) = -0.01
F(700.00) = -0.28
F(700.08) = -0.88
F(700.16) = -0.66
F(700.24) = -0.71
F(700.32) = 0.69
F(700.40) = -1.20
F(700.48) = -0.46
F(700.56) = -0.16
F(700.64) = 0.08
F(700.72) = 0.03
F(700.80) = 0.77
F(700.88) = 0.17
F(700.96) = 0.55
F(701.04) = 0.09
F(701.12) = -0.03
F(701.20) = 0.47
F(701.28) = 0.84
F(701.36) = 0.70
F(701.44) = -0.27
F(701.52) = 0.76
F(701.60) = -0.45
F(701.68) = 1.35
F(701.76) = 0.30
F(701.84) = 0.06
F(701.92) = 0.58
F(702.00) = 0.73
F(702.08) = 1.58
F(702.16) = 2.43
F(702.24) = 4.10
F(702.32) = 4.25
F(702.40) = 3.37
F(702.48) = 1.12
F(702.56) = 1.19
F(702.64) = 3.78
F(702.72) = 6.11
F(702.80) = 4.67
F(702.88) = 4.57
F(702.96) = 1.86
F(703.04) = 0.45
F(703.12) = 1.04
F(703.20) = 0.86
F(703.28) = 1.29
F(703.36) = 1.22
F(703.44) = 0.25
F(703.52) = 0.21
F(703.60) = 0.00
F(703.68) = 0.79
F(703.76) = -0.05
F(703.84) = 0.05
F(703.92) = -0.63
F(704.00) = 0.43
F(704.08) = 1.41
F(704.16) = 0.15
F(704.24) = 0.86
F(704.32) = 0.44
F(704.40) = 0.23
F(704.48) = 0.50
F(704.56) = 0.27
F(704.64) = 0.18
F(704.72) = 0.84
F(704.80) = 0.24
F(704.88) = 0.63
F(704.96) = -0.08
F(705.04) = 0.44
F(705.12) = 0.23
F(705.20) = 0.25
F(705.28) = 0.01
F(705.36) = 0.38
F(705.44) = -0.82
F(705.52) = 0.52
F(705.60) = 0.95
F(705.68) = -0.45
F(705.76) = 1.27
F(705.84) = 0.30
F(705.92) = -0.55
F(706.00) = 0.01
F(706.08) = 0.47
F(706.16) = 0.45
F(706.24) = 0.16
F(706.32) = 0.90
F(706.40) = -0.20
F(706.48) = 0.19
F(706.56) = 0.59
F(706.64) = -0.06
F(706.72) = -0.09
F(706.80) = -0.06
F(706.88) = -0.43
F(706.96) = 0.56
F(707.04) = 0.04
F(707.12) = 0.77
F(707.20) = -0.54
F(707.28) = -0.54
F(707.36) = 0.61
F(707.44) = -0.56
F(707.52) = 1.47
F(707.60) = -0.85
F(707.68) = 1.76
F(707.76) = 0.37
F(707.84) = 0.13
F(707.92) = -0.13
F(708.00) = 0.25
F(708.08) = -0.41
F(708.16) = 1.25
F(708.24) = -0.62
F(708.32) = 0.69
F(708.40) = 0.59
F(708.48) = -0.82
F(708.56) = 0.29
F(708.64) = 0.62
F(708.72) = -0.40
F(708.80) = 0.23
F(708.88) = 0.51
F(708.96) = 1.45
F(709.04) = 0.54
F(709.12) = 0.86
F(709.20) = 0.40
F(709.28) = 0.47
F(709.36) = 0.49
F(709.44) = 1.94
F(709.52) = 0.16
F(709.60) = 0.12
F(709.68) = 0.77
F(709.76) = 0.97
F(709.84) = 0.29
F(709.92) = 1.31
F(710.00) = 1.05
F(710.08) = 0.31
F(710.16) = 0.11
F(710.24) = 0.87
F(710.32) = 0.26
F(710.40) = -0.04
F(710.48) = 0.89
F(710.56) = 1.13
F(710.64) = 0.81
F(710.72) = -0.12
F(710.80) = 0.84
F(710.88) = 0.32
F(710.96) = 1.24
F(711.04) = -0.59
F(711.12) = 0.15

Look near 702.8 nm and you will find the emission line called [O II]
